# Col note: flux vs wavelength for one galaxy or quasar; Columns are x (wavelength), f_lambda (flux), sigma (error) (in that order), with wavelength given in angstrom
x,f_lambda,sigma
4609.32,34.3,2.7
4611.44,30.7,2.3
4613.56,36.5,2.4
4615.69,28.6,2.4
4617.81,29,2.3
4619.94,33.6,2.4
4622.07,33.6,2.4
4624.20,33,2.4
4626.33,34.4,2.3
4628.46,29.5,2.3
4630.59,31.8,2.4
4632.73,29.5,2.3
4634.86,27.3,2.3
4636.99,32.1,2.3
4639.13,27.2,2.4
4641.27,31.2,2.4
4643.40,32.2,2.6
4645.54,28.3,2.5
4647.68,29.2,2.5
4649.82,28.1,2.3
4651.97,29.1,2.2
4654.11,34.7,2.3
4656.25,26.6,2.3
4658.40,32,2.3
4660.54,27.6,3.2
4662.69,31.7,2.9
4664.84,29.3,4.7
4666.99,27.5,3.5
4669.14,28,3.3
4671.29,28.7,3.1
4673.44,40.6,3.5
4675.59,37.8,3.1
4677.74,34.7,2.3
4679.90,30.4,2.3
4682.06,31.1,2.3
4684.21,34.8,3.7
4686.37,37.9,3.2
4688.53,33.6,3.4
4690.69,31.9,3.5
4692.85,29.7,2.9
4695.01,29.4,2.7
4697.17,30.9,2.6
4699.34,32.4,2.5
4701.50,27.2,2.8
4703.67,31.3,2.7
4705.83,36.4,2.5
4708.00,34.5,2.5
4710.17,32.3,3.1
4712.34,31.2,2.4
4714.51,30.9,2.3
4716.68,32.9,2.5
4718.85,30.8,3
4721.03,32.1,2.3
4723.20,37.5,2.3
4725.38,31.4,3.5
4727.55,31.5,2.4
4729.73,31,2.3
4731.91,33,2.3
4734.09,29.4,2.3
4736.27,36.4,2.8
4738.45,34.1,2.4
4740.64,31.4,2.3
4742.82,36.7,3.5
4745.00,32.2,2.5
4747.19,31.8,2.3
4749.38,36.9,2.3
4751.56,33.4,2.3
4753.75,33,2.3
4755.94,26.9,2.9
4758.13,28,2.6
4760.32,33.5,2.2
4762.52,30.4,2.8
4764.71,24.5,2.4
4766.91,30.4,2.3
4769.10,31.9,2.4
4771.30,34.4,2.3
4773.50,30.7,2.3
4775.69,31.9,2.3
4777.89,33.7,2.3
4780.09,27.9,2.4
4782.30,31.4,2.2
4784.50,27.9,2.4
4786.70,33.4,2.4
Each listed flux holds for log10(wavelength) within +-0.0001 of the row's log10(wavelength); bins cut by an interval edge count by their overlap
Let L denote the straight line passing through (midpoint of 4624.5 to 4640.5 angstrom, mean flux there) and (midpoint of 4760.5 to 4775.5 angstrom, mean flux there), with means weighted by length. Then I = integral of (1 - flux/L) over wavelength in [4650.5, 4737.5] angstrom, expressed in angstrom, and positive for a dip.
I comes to -4.2 angstrom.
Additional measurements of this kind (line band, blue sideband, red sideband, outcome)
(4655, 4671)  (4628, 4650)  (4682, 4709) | 1.0 angstrom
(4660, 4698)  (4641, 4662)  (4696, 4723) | -1.4 angstrom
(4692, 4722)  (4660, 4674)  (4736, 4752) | 0.6 angstrom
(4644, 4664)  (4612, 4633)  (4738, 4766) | 1.4 angstrom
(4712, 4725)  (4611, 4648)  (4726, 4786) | -0.5 angstrom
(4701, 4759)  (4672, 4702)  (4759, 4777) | -0.9 angstrom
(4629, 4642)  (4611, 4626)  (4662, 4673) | 0.7 angstrom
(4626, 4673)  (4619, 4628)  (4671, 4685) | 5.4 angstrom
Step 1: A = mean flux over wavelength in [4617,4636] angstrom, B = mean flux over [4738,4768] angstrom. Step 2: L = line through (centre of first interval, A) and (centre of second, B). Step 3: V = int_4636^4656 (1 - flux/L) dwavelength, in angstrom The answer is 0.8 angstrom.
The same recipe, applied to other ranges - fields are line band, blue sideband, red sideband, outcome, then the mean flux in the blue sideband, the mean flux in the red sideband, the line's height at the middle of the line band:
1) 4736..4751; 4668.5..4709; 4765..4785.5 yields -1.2 angstrom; 32.7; 30.9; 31.6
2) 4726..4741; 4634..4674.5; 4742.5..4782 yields -0.6 angstrom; 30.1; 31.5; 31.1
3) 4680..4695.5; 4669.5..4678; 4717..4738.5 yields 0.8 angstrom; 34.9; 32.7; 34.3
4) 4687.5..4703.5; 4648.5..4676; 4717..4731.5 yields 0.4 angstrom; 30.7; 32.4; 31.6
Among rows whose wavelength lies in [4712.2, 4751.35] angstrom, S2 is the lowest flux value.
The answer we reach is 29.4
